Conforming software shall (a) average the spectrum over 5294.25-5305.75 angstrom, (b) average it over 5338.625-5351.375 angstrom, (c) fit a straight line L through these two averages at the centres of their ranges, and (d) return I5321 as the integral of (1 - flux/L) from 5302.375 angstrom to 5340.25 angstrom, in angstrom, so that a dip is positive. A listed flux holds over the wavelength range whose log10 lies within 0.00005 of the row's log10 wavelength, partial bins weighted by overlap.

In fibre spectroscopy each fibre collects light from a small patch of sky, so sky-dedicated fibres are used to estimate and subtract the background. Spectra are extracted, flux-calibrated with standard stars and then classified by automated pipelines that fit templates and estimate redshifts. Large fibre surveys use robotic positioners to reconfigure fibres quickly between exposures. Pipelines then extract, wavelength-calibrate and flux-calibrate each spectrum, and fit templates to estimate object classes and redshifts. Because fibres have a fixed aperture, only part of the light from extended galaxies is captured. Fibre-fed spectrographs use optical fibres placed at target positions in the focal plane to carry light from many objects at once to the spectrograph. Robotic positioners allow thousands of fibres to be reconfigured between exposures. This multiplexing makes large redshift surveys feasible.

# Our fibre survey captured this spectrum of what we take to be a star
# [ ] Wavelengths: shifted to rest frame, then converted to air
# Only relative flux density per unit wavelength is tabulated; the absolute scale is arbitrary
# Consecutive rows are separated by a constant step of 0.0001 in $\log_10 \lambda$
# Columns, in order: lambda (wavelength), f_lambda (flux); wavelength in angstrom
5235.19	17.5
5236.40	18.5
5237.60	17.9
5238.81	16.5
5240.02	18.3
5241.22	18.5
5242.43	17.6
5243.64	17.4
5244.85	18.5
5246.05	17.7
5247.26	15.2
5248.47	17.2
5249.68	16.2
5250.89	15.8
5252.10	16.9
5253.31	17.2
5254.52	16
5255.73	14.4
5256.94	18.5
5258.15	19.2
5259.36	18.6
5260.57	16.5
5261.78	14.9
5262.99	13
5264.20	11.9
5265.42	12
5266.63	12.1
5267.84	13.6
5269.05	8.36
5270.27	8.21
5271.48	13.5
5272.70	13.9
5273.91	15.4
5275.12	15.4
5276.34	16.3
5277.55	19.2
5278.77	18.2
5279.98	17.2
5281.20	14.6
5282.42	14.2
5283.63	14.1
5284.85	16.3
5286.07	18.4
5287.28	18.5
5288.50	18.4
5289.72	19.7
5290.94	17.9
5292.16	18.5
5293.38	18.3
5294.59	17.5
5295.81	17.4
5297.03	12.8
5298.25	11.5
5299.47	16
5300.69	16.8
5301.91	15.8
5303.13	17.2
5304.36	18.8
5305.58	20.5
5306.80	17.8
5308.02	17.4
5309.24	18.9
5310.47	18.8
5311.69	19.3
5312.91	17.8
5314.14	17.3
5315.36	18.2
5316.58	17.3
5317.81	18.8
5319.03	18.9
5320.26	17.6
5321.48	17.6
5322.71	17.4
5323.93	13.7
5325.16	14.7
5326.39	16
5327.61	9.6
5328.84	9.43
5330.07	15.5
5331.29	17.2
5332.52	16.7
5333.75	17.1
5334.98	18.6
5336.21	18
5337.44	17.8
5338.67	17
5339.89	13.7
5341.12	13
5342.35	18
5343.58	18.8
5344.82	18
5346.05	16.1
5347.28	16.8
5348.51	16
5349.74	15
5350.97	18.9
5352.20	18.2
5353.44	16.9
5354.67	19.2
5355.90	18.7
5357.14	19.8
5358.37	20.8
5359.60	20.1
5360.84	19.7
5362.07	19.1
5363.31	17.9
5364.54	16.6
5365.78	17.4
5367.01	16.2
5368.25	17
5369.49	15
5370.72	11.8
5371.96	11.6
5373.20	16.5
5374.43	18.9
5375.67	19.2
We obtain -1.4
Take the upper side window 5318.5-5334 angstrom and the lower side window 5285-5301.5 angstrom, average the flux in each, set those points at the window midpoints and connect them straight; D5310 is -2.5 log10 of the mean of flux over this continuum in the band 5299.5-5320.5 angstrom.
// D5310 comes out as -0.12 mag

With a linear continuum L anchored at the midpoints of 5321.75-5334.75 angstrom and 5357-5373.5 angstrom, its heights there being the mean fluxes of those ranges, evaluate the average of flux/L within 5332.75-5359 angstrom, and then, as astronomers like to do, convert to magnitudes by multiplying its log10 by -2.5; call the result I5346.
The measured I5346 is -0.10 mag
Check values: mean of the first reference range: 14.9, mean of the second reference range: 17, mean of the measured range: 17.4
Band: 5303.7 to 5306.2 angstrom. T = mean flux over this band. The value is 19.6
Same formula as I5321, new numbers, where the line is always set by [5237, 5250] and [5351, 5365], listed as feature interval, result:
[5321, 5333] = 2.4 angstrom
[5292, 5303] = 1.3 angstrom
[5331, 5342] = 1.2 angstrom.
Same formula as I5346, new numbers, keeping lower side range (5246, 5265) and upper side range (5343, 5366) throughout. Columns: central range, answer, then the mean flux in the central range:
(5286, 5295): -0.10 mag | 18.4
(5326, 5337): 0.15 mag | 15.4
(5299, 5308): -0.03 mag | 17.6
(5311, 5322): -0.05 mag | 18.1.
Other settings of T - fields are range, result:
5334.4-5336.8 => 18.3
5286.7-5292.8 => 18.6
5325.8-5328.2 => 12.8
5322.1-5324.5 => 15.6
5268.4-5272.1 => 10.1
